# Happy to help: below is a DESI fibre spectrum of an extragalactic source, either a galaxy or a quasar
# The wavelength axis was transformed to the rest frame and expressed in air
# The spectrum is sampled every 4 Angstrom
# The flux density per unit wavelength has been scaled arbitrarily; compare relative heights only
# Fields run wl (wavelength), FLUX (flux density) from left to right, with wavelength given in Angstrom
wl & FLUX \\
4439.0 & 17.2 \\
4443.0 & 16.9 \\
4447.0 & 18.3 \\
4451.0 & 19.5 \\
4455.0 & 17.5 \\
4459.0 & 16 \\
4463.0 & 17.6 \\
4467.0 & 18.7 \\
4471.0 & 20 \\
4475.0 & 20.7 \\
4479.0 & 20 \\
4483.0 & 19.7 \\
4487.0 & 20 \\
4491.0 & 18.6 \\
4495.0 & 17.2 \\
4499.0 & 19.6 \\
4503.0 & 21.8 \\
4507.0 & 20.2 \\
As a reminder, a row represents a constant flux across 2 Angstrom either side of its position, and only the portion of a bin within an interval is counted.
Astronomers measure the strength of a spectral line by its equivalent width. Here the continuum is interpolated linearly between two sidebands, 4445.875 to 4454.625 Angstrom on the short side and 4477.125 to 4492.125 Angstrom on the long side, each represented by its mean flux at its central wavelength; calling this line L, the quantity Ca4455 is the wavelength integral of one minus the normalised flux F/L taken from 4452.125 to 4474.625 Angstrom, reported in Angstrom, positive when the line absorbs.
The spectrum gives 1.0 Angstrom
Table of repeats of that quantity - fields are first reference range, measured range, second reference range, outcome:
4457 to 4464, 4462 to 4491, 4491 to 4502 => -3.2 Angstrom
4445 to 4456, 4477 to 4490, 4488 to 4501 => -0.9 Angstrom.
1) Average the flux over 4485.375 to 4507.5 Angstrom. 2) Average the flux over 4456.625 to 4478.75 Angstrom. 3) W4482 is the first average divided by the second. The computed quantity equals 1.04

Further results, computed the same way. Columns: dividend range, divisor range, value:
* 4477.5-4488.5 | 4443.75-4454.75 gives 1.08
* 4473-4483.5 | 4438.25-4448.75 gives 1.16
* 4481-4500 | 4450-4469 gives 1.07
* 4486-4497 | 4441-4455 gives 1.02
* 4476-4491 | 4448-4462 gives 1.12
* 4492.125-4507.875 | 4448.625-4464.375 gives 1.11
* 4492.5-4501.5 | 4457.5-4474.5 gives 1.01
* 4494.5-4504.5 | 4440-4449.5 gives 1.12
